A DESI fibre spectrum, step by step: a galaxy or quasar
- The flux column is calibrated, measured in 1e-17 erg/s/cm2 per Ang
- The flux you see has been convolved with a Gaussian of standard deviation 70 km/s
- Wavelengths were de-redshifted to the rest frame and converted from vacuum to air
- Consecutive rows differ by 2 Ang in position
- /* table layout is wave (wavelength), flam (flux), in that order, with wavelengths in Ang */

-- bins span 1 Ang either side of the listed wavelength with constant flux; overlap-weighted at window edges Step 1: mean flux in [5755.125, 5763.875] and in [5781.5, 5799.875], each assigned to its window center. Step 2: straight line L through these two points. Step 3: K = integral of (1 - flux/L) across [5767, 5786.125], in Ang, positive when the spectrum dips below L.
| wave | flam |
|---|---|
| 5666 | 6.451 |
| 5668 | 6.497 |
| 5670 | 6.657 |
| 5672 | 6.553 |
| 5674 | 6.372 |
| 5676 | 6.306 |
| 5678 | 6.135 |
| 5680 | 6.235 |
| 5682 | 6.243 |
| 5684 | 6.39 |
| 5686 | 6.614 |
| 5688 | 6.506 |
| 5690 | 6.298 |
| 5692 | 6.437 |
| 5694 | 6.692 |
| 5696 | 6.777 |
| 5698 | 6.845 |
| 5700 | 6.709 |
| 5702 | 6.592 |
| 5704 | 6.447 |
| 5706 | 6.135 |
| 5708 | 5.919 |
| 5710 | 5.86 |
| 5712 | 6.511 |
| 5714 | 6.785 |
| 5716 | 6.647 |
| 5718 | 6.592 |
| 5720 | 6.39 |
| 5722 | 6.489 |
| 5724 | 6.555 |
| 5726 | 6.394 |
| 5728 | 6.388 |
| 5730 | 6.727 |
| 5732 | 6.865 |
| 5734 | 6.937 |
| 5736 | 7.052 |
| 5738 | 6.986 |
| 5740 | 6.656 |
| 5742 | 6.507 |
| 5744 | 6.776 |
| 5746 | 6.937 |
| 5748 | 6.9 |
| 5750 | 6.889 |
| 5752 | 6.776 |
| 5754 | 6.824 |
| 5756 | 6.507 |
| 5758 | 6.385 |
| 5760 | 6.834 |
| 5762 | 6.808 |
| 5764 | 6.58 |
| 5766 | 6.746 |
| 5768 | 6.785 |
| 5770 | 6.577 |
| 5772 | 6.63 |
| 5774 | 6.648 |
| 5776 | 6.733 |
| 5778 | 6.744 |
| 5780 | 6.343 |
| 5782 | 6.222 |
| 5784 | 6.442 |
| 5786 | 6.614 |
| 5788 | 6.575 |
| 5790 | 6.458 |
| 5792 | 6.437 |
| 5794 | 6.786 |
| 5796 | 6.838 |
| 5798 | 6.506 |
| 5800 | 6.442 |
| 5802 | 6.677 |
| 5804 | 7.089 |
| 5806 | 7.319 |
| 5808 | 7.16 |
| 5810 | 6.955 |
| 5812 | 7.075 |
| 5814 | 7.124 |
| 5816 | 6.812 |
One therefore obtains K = 0.0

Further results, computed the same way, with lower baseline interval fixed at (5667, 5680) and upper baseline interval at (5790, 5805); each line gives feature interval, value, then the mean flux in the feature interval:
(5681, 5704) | -0.4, 6.55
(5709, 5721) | 0.1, 6.46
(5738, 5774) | -0.8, 6.72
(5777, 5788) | 0.3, 6.48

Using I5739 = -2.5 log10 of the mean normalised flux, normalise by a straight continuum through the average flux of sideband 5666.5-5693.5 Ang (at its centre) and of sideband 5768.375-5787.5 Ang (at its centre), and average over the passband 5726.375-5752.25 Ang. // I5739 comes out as -0.05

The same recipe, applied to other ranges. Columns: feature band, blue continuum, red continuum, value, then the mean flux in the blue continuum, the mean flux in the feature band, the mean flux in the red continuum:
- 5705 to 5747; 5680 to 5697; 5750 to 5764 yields 0.00 mag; 6.48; 6.58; 6.7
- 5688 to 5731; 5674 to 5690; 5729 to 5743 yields 0.02 mag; 6.35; 6.49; 6.82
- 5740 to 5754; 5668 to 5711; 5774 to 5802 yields -0.05 mag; 6.42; 6.79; 6.56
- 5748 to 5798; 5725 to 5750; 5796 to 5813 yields 0.03 mag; 6.77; 6.64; 6.9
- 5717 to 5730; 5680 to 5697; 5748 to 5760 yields 0.02 mag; 6.48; 6.49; 6.71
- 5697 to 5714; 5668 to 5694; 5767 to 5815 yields 0.01 mag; 6.41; 6.4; 6.72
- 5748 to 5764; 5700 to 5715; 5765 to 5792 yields -0.04 mag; 6.35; 6.72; 6.57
